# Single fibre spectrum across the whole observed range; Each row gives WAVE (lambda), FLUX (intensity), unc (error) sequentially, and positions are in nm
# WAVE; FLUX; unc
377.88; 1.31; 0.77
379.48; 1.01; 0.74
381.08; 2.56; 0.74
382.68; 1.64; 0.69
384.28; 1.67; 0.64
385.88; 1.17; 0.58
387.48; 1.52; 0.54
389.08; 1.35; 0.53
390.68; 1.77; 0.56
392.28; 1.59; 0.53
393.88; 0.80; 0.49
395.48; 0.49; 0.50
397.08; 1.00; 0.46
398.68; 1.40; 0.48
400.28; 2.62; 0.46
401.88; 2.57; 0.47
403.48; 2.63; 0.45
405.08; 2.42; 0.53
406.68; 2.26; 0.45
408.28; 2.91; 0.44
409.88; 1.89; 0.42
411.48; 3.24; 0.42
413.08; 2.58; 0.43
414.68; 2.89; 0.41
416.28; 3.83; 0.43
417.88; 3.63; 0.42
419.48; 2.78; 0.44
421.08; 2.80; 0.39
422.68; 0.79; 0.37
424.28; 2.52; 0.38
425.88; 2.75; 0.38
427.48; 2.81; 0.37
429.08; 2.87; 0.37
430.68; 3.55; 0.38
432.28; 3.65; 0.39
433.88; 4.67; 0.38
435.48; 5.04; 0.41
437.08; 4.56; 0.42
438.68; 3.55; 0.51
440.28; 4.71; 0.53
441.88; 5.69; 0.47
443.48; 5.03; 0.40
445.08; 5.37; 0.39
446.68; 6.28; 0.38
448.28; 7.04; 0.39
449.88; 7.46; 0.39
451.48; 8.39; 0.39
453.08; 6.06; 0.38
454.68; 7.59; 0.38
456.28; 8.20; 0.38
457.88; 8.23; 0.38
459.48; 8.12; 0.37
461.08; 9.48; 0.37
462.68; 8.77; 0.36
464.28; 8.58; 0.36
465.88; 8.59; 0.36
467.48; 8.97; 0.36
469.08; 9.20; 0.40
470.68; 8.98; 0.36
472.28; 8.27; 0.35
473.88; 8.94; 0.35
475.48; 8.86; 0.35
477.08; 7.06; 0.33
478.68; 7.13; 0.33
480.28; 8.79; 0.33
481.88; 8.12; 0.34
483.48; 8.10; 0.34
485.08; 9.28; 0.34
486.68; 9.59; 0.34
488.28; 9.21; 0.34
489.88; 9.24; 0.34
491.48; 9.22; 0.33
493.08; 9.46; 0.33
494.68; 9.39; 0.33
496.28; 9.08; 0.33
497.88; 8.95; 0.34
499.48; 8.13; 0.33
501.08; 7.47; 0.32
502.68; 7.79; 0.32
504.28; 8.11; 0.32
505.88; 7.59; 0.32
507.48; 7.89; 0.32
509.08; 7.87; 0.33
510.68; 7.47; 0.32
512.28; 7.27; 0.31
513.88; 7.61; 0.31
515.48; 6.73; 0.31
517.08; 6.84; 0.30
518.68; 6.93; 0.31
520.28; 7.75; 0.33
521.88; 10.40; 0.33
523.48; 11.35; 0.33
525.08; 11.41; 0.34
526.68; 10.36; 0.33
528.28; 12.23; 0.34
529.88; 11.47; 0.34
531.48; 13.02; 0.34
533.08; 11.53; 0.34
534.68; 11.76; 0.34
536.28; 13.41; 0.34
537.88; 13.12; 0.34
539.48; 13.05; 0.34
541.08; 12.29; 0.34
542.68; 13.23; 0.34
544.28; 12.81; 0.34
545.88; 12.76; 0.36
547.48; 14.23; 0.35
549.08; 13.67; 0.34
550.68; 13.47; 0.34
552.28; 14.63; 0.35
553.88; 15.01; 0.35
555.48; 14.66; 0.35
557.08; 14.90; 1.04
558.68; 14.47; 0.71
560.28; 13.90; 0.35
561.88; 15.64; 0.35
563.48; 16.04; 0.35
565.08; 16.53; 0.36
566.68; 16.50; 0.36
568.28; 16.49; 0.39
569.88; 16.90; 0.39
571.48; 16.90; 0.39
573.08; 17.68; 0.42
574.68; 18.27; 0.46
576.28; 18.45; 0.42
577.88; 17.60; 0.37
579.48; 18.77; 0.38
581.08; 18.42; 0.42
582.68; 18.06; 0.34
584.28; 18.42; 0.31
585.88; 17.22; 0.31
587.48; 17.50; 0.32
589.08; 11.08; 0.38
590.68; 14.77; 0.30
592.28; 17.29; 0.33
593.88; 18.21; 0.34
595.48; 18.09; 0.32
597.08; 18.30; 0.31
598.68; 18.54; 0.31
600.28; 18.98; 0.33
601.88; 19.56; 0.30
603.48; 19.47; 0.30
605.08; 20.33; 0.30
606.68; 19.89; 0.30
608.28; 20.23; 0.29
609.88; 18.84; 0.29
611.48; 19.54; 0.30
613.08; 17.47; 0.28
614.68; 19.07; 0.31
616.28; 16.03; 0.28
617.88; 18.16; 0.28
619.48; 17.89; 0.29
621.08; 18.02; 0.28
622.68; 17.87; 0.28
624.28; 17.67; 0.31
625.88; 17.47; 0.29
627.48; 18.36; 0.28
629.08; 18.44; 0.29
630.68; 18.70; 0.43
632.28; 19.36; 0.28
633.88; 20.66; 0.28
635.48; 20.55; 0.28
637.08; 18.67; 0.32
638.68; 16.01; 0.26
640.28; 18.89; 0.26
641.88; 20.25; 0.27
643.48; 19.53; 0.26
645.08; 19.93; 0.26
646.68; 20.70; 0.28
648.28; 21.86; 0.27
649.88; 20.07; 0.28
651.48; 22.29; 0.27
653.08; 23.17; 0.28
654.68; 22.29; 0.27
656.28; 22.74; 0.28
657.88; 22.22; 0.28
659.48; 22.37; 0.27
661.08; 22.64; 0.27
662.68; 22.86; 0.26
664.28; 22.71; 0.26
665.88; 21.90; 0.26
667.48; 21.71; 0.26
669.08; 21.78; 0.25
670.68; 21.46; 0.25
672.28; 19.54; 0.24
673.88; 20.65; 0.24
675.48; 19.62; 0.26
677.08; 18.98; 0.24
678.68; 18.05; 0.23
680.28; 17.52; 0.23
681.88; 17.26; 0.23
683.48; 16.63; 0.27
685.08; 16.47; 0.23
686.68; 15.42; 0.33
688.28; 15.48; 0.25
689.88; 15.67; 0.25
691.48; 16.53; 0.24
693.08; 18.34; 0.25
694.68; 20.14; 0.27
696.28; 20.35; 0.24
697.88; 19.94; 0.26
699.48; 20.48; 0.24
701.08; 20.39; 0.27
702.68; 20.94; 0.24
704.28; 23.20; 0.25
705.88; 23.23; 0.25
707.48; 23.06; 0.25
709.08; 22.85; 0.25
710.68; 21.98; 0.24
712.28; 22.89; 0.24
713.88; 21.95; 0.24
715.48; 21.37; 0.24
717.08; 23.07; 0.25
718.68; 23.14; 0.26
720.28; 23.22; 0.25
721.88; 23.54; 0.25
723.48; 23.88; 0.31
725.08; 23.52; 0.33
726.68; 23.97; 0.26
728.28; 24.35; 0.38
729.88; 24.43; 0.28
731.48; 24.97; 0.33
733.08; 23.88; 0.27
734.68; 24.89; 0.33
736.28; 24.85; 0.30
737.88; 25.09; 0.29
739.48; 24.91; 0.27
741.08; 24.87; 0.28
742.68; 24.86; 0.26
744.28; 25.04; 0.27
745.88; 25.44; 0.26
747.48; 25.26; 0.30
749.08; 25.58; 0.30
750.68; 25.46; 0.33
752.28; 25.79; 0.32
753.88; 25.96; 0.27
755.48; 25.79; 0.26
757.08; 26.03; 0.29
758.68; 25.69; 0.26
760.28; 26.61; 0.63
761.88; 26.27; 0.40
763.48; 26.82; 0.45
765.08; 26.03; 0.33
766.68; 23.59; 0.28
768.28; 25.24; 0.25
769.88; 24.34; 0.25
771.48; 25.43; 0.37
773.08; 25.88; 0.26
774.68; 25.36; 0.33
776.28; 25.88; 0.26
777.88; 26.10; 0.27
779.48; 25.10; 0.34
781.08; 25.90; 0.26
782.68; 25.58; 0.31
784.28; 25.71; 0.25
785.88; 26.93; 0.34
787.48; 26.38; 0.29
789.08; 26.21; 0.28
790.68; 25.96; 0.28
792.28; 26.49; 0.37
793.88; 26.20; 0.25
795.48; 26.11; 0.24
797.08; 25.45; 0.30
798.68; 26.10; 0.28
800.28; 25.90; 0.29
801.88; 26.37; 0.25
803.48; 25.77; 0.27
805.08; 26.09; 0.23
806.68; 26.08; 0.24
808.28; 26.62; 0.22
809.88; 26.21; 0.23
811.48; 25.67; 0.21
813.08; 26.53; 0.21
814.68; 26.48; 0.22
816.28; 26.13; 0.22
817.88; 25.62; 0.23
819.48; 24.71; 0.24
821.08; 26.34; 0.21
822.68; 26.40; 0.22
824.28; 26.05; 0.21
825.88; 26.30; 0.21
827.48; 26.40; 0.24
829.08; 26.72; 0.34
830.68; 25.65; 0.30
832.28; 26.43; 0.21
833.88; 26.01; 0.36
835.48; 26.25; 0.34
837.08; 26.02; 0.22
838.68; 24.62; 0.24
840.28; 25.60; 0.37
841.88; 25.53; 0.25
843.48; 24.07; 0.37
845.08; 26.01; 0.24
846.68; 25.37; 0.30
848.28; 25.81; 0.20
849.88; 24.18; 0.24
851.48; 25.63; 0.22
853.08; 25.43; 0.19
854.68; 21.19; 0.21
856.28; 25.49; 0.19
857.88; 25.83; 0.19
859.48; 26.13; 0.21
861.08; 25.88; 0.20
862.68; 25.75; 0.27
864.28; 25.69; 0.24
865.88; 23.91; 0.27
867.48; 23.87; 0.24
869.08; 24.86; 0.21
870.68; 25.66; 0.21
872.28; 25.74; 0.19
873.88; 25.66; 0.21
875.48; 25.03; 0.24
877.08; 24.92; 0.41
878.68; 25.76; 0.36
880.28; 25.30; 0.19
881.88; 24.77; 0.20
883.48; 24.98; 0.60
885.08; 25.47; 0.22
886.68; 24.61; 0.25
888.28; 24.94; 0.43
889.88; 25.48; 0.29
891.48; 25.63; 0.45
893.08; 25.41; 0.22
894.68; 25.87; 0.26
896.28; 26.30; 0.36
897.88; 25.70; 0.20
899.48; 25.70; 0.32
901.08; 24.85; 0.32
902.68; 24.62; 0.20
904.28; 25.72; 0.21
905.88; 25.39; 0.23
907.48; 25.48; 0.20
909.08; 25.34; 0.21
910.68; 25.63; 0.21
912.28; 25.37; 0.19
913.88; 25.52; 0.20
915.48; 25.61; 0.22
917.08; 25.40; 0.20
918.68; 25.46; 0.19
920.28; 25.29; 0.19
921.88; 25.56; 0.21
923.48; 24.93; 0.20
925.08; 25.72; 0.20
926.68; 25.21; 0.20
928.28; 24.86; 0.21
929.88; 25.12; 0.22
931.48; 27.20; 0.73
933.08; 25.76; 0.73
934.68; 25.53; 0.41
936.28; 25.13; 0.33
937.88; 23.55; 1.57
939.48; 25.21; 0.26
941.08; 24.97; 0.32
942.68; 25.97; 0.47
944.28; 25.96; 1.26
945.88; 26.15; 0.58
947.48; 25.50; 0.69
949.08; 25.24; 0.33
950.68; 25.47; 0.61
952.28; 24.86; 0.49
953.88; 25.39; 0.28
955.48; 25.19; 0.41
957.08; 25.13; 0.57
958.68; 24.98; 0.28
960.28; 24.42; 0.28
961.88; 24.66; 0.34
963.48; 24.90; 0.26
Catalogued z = 0.00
